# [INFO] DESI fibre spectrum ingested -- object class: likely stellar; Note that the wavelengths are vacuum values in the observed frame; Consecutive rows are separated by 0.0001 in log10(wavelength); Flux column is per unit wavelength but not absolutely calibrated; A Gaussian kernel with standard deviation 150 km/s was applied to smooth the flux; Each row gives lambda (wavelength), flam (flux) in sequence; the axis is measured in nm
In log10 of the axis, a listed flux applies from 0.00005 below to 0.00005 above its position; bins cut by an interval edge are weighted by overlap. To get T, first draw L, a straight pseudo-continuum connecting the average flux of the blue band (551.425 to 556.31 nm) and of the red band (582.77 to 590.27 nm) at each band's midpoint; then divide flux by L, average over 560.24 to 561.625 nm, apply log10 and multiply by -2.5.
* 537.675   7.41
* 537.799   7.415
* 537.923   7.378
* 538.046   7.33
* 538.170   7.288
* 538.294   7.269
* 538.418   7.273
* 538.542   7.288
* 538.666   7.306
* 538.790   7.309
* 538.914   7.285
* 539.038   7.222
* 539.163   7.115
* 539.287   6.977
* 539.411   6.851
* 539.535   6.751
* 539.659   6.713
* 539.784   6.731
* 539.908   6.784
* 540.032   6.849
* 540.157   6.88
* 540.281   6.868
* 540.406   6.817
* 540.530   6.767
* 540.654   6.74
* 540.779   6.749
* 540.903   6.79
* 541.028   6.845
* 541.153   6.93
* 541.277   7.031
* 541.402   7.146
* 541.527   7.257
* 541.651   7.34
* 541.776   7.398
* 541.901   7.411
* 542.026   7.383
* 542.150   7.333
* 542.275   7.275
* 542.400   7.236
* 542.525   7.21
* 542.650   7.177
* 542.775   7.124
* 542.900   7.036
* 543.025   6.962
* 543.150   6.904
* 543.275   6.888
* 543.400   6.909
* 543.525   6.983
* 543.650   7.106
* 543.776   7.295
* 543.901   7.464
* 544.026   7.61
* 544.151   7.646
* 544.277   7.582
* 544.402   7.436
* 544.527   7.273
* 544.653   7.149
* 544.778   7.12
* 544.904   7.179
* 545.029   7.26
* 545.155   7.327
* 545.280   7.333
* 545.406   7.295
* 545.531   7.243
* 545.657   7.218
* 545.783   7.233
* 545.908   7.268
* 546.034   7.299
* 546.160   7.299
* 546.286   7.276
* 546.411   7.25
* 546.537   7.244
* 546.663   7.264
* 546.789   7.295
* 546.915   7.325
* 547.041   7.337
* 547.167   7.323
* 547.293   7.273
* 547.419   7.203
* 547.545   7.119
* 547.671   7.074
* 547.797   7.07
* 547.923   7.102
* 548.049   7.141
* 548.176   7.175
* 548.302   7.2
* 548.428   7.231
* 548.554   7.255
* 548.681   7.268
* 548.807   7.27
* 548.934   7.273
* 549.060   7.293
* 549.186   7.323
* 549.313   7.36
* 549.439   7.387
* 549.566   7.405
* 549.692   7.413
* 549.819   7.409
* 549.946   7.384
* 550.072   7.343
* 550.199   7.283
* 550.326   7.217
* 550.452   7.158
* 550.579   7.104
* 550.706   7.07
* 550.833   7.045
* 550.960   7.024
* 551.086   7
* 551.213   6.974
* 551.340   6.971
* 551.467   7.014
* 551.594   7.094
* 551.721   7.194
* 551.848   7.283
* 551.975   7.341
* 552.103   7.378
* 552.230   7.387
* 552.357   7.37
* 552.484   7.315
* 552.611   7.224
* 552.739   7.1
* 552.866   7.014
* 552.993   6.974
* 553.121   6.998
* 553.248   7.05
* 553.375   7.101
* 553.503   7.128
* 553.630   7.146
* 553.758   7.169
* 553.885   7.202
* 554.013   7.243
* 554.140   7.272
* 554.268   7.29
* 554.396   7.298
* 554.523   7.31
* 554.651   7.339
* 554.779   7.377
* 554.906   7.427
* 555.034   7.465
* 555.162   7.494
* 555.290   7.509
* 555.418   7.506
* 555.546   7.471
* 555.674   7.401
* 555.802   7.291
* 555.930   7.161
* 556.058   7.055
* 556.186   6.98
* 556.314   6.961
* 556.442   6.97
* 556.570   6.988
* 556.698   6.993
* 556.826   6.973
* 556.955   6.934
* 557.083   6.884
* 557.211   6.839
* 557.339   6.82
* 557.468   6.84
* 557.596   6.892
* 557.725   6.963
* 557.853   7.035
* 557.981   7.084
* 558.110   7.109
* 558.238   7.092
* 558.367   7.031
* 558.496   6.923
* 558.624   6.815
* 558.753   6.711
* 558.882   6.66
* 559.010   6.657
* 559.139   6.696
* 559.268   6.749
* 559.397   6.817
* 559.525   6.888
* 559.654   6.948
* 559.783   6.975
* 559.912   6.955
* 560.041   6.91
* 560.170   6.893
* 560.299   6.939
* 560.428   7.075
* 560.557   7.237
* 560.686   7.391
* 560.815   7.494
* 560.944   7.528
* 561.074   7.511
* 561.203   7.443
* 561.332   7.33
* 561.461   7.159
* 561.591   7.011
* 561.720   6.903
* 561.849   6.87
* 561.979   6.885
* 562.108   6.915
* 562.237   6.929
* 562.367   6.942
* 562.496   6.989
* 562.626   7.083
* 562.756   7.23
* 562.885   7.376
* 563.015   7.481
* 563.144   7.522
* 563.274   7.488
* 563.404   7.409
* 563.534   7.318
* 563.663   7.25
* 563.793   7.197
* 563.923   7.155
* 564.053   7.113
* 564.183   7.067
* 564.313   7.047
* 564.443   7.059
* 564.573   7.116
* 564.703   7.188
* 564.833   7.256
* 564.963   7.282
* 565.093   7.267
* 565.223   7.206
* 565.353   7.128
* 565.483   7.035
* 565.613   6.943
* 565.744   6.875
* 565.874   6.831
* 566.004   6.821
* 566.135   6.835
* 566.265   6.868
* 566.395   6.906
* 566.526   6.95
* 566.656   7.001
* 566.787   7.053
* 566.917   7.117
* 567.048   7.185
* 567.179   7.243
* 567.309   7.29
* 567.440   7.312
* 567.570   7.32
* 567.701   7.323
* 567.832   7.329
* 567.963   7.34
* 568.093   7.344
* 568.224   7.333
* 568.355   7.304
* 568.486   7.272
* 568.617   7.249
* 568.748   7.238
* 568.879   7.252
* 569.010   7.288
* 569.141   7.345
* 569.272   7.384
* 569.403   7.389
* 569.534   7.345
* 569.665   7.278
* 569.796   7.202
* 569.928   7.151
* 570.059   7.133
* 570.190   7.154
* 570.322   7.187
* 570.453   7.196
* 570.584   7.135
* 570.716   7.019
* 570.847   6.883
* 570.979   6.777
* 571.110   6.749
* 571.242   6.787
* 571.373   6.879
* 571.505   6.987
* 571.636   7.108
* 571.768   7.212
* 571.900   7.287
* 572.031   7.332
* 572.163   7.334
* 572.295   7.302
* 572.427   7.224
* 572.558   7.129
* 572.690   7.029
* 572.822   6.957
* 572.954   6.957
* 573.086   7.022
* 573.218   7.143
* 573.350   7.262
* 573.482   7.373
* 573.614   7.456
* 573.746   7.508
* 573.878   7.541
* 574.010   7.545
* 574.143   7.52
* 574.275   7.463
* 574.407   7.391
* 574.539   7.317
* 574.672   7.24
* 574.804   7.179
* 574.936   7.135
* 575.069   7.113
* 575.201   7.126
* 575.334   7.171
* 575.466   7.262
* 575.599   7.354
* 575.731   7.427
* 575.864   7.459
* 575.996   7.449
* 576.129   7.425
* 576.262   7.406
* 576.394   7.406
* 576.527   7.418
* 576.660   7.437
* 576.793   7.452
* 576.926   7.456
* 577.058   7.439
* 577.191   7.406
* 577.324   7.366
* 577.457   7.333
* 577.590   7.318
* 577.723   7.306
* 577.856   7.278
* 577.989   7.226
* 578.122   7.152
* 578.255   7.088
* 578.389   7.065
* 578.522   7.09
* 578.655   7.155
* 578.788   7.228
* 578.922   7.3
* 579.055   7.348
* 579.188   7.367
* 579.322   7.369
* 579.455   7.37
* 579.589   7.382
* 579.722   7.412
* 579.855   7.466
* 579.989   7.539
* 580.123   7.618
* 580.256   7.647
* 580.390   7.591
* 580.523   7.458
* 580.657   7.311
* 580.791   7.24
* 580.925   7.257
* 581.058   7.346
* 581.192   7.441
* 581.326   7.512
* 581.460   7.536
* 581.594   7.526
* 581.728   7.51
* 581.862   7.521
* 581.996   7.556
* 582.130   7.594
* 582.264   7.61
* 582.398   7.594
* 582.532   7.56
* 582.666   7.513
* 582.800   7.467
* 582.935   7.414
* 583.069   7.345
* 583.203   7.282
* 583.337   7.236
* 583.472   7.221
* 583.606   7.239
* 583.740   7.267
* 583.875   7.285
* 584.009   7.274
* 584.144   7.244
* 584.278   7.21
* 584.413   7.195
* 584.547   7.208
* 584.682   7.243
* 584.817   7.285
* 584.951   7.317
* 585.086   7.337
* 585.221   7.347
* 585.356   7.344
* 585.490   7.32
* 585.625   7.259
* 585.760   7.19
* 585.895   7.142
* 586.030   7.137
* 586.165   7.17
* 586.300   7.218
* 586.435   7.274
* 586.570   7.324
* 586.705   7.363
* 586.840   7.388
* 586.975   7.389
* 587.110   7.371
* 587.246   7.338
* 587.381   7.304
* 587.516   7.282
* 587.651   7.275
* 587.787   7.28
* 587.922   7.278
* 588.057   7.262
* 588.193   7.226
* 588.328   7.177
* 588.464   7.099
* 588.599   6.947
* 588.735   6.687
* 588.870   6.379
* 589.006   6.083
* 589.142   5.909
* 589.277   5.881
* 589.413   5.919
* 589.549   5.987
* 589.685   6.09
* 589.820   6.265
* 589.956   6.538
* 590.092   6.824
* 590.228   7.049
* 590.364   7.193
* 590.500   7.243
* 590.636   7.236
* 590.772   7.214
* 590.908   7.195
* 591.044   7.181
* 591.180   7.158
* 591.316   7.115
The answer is -0.01 mag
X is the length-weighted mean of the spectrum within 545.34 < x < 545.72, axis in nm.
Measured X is 7.25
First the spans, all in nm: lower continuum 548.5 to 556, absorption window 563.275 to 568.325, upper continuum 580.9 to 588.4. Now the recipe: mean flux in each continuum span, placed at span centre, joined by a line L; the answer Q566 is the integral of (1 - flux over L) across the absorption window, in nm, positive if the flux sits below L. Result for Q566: 0.096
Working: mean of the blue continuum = 7.25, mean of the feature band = 7.15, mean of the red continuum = 7.34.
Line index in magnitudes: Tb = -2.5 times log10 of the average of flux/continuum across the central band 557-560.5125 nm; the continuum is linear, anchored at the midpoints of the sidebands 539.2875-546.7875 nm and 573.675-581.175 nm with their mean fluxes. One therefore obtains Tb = 0.051 mag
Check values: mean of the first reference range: 7.13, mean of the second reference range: 7.35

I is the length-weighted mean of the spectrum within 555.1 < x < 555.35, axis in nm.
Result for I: 7.5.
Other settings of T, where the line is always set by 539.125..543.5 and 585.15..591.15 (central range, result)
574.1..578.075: -0.05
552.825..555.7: -0.04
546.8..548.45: -0.03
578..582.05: -0.06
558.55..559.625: 0.04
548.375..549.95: -0.05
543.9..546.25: -0.05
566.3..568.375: -0.03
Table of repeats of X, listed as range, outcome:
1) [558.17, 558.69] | 6.96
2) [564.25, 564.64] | 7.07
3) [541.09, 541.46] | 7.03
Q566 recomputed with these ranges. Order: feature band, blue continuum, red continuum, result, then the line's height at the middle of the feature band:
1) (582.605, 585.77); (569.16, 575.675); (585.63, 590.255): -0.141 nm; 6.98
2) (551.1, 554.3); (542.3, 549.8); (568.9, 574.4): 0.029 nm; 7.23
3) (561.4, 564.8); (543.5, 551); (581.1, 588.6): 0.069 nm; 7.29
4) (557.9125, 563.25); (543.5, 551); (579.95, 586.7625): 0.179 nm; 7.3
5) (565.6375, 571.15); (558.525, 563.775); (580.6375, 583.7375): 0.042 nm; 7.2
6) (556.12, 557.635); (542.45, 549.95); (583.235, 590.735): 0.057 nm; 7.19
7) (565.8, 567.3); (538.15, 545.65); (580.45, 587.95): 0.054 nm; 7.25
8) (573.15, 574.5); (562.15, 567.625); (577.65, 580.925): -0.030 nm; 7.26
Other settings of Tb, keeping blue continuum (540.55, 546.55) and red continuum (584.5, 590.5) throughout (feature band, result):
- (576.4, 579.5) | -0.04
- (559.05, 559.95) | 0.04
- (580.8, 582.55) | -0.07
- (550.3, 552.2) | 0.00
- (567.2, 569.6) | -0.03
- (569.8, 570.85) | -0.01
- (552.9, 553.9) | 0.01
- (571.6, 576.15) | -0.03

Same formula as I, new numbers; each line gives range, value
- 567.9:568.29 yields 7.35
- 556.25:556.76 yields 6.98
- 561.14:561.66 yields 7.23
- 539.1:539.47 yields 6.97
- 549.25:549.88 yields 7.4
